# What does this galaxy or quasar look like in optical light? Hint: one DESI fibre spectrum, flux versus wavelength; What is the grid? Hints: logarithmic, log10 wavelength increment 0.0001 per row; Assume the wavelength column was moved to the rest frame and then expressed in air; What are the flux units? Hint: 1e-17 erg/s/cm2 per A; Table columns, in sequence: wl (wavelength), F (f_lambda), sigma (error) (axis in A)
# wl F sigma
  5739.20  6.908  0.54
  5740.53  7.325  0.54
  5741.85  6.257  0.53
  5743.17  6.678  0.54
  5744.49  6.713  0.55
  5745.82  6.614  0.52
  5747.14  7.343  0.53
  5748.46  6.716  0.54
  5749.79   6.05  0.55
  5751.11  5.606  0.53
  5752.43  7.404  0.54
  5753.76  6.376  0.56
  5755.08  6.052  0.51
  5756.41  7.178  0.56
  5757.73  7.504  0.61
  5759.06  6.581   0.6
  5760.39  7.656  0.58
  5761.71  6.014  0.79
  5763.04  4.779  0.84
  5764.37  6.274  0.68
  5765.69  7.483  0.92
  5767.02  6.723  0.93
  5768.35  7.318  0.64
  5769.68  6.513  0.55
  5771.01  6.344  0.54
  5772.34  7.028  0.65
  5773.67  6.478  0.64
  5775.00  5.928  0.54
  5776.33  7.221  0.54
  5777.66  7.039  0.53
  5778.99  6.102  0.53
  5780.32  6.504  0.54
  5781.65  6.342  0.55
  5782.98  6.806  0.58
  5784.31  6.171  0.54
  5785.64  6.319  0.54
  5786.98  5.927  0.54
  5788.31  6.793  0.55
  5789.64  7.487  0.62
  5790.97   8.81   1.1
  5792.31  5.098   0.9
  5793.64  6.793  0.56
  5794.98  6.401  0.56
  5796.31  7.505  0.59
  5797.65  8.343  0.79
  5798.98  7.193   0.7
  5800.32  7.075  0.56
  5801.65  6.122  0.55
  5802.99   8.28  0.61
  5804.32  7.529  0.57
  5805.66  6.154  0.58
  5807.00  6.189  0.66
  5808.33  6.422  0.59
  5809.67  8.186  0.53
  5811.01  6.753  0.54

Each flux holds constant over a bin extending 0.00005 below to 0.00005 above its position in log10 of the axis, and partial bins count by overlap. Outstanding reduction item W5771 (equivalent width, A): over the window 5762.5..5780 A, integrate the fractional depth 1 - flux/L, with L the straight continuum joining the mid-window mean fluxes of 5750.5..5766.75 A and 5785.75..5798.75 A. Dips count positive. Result 0.4 A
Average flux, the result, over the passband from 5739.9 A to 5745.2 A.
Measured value 6.74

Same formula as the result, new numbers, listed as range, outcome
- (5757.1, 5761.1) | 7.23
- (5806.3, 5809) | 6.31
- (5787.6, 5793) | 7.04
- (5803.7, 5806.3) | 6.83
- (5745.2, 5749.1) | 6.91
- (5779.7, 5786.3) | 6.43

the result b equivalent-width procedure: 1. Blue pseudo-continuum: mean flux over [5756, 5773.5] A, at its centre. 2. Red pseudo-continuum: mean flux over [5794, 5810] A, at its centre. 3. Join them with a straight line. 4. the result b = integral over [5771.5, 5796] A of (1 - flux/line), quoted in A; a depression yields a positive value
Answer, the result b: 0.94 A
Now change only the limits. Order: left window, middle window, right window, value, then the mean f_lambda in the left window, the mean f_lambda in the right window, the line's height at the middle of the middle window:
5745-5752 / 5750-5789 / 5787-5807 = 1.0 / 6.5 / 7.04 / 6.74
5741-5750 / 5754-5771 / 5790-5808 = 0.3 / 6.67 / 7.04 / 6.78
